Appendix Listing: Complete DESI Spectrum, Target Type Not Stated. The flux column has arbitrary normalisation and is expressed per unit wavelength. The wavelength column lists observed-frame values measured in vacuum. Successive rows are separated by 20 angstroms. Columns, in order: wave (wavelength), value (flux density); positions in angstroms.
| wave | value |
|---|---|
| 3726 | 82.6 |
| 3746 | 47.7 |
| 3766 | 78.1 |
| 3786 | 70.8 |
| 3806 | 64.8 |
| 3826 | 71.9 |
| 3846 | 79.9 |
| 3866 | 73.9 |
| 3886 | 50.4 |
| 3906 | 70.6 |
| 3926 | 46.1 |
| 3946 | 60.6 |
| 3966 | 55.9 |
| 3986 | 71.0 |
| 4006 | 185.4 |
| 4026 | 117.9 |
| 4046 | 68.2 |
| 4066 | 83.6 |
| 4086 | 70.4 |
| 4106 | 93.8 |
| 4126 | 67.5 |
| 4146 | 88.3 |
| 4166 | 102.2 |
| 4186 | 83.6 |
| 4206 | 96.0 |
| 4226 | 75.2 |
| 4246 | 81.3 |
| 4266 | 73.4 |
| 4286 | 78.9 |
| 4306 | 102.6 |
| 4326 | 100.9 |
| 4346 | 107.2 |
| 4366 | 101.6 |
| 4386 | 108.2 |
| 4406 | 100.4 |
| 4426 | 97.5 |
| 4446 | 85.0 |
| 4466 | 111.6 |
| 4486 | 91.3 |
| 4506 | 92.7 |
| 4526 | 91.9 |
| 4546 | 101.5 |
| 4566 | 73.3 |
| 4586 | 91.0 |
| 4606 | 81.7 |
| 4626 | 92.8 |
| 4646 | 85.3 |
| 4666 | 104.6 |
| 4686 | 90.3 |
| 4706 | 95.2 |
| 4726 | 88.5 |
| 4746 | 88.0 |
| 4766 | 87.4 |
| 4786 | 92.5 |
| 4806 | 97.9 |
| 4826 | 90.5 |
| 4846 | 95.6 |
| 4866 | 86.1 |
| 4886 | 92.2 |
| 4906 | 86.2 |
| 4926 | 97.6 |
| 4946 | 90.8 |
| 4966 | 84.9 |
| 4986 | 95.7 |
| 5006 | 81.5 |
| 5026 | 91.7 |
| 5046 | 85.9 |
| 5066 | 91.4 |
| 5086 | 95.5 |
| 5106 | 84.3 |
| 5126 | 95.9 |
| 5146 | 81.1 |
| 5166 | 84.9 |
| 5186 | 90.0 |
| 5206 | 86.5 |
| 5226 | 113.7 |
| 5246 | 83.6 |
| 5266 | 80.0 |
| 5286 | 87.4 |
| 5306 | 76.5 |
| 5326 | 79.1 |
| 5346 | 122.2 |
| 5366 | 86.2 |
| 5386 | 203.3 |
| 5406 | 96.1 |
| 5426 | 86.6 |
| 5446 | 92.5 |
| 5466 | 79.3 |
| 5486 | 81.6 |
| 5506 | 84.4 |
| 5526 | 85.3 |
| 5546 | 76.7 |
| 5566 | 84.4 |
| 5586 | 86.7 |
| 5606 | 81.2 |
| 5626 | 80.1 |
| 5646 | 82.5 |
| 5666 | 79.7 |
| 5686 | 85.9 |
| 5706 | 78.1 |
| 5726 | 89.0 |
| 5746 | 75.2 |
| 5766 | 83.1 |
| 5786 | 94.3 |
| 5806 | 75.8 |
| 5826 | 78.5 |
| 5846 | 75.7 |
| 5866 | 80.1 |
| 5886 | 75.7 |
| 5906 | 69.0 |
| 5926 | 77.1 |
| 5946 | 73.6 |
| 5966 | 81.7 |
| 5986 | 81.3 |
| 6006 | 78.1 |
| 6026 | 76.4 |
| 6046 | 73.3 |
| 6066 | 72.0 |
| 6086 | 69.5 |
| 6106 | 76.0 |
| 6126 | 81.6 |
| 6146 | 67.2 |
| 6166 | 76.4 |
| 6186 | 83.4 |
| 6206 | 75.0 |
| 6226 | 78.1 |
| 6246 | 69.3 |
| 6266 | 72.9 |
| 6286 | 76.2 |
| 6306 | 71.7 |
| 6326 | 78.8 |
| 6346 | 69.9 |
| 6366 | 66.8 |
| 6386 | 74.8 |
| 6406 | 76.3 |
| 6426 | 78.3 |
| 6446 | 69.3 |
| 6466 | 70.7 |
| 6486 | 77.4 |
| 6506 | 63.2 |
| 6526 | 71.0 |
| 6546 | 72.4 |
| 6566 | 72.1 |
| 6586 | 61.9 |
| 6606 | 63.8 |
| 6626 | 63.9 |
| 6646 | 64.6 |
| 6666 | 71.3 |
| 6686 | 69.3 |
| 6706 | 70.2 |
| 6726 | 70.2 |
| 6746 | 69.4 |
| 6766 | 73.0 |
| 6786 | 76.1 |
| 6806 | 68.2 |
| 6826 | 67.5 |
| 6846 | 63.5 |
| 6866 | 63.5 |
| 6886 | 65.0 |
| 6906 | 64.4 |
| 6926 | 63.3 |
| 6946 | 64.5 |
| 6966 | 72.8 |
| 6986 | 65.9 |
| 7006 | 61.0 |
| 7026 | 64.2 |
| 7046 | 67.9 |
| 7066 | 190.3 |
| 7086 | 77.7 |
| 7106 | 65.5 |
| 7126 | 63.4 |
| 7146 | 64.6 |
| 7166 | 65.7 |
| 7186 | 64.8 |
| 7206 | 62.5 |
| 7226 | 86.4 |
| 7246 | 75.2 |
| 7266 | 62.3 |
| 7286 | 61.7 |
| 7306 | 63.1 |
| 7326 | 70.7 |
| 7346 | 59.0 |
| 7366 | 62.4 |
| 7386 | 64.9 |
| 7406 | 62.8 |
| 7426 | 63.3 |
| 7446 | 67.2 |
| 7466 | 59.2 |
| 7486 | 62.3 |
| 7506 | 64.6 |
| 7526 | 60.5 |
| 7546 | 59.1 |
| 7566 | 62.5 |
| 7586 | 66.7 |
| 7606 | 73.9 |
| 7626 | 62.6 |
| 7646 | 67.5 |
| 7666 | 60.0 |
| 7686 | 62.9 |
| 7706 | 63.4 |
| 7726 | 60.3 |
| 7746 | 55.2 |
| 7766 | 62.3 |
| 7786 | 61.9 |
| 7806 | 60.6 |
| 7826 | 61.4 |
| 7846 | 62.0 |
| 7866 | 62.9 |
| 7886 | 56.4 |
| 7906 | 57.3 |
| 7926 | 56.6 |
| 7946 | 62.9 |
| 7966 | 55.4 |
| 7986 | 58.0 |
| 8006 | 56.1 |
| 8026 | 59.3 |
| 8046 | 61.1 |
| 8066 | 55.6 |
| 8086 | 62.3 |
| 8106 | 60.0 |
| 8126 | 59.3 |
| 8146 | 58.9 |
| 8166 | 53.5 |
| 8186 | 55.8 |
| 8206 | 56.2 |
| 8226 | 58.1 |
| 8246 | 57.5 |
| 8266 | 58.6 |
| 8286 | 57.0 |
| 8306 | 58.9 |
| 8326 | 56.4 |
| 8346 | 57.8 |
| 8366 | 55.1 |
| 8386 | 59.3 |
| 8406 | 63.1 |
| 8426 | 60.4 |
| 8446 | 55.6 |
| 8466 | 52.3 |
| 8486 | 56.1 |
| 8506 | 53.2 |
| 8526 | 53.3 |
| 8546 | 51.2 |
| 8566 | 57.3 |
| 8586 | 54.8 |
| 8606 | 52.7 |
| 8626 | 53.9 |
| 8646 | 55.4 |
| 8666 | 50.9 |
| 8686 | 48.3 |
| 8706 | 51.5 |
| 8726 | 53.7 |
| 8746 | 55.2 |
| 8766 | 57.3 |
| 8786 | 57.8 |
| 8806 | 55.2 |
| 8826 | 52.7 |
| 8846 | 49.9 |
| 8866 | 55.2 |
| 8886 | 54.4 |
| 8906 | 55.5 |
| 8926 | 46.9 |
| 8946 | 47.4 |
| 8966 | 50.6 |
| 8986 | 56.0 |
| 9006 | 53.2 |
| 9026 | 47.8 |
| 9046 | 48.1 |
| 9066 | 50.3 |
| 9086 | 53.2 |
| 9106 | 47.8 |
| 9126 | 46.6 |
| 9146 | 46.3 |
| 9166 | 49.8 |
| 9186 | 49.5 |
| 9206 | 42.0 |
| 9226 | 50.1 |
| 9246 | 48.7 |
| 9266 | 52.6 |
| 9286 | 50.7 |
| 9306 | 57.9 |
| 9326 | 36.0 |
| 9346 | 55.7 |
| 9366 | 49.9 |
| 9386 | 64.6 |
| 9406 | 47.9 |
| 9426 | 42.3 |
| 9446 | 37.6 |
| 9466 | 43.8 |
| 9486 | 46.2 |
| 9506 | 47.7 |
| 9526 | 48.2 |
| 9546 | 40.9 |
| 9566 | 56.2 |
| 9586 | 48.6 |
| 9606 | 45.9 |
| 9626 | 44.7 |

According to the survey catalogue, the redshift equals 0.077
